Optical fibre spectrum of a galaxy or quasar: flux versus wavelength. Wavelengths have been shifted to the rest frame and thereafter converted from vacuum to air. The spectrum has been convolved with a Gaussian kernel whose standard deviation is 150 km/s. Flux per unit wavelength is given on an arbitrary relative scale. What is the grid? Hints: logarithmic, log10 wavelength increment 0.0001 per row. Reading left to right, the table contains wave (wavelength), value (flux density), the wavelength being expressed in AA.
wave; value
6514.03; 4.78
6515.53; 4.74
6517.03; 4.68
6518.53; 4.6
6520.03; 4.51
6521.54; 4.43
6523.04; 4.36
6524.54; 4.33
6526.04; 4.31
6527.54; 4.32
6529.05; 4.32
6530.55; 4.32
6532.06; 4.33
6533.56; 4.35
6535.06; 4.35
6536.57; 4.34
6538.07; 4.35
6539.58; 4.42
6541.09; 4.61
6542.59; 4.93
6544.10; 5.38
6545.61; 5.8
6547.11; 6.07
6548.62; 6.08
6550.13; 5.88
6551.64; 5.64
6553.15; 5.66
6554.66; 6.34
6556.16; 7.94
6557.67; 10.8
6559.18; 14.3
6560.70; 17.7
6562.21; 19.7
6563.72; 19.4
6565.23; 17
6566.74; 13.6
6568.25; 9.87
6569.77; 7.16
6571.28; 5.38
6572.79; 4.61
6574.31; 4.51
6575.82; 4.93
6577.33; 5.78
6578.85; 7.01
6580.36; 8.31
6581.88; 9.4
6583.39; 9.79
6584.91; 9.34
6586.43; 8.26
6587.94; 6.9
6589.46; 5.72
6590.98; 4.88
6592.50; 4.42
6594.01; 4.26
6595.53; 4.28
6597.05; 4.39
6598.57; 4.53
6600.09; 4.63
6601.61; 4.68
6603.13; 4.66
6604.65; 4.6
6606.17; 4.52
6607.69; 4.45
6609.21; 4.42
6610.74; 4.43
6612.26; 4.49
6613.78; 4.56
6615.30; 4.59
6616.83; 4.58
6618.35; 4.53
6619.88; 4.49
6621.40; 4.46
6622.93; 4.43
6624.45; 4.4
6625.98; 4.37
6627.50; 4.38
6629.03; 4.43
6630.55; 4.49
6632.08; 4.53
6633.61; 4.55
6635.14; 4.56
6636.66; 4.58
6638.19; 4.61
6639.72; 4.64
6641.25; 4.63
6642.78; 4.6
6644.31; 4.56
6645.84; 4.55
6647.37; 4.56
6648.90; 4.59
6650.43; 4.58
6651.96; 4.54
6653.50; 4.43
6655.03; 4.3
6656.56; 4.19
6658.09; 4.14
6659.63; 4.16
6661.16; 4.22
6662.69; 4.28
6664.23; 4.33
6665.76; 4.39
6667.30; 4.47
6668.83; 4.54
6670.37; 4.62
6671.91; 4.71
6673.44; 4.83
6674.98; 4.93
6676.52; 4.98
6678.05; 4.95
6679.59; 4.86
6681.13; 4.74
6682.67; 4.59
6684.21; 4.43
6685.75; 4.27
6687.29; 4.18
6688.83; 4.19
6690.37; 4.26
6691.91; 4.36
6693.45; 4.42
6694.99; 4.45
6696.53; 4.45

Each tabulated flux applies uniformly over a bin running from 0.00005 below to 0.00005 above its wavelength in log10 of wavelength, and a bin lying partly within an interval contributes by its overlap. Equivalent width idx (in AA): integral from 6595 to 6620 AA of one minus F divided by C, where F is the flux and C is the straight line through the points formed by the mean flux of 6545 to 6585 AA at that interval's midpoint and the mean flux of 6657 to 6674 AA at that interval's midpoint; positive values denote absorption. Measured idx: 9.2 AA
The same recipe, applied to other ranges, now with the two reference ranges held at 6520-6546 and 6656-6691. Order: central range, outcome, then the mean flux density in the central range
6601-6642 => -0.1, 4.52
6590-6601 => 0.0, 4.51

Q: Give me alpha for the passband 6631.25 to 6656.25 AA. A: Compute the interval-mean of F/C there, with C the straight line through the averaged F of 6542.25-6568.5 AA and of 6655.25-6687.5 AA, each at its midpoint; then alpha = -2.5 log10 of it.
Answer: 0.28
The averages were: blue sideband 10.2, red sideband 4.52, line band 4.54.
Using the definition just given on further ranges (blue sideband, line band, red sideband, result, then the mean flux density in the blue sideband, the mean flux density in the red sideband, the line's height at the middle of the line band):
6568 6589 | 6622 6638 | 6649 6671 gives 0.20 mag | 7.15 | 4.38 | 5.4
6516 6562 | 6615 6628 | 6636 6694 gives 0.13 mag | 6.07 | 4.51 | 5.05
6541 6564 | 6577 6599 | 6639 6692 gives 0.18 mag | 9.06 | 4.5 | 7.63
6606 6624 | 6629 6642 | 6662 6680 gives 0.00 mag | 4.49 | 4.65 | 4.55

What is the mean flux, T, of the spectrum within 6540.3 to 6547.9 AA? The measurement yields 5.36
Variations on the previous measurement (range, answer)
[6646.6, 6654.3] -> 4.54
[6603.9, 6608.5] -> 4.53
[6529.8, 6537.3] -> 4.34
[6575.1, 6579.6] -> 5.91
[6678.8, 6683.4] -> 4.73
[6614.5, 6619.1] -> 4.57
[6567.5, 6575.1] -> 6.29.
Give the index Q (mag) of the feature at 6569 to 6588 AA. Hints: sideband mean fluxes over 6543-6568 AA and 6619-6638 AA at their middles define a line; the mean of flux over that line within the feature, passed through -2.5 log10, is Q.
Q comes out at 0.19 mag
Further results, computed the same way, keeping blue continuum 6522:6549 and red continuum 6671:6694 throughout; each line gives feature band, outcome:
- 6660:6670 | 0.05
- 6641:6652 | 0.01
